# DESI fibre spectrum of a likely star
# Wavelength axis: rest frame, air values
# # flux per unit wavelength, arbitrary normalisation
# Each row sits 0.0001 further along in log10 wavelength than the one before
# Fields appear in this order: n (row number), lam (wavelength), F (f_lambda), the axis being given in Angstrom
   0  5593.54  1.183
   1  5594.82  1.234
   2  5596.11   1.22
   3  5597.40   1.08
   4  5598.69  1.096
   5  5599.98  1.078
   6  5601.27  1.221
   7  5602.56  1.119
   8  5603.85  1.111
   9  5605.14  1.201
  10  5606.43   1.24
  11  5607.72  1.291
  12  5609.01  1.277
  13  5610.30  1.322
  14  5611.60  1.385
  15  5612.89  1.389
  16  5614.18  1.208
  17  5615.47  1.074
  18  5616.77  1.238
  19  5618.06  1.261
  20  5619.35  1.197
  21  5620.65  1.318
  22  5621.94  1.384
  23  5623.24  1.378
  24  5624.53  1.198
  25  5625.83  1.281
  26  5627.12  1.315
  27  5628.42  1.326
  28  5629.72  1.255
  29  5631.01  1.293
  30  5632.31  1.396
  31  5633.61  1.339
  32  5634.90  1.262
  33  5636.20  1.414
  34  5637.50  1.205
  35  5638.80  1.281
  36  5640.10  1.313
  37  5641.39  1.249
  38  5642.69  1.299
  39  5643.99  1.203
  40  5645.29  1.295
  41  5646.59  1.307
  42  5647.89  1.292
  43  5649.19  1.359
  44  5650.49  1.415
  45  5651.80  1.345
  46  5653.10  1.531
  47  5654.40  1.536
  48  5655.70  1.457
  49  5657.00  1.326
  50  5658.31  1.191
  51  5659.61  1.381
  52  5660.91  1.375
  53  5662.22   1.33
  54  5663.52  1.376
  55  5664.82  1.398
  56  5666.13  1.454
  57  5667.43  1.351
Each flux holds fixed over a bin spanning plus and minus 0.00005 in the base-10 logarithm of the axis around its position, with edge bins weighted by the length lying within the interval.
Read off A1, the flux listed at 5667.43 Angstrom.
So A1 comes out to 1.351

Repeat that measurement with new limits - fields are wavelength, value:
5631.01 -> 1.293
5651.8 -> 1.345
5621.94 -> 1.384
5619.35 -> 1.197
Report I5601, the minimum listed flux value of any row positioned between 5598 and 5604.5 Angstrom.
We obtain 1.078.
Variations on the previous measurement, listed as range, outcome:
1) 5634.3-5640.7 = 1.205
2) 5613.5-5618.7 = 1.074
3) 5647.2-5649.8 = 1.292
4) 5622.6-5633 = 1.198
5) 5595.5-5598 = 1.08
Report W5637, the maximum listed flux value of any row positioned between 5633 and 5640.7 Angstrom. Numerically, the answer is 1.414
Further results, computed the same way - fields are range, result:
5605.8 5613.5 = 1.389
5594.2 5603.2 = 1.234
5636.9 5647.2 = 1.313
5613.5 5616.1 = 1.208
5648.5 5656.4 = 1.536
